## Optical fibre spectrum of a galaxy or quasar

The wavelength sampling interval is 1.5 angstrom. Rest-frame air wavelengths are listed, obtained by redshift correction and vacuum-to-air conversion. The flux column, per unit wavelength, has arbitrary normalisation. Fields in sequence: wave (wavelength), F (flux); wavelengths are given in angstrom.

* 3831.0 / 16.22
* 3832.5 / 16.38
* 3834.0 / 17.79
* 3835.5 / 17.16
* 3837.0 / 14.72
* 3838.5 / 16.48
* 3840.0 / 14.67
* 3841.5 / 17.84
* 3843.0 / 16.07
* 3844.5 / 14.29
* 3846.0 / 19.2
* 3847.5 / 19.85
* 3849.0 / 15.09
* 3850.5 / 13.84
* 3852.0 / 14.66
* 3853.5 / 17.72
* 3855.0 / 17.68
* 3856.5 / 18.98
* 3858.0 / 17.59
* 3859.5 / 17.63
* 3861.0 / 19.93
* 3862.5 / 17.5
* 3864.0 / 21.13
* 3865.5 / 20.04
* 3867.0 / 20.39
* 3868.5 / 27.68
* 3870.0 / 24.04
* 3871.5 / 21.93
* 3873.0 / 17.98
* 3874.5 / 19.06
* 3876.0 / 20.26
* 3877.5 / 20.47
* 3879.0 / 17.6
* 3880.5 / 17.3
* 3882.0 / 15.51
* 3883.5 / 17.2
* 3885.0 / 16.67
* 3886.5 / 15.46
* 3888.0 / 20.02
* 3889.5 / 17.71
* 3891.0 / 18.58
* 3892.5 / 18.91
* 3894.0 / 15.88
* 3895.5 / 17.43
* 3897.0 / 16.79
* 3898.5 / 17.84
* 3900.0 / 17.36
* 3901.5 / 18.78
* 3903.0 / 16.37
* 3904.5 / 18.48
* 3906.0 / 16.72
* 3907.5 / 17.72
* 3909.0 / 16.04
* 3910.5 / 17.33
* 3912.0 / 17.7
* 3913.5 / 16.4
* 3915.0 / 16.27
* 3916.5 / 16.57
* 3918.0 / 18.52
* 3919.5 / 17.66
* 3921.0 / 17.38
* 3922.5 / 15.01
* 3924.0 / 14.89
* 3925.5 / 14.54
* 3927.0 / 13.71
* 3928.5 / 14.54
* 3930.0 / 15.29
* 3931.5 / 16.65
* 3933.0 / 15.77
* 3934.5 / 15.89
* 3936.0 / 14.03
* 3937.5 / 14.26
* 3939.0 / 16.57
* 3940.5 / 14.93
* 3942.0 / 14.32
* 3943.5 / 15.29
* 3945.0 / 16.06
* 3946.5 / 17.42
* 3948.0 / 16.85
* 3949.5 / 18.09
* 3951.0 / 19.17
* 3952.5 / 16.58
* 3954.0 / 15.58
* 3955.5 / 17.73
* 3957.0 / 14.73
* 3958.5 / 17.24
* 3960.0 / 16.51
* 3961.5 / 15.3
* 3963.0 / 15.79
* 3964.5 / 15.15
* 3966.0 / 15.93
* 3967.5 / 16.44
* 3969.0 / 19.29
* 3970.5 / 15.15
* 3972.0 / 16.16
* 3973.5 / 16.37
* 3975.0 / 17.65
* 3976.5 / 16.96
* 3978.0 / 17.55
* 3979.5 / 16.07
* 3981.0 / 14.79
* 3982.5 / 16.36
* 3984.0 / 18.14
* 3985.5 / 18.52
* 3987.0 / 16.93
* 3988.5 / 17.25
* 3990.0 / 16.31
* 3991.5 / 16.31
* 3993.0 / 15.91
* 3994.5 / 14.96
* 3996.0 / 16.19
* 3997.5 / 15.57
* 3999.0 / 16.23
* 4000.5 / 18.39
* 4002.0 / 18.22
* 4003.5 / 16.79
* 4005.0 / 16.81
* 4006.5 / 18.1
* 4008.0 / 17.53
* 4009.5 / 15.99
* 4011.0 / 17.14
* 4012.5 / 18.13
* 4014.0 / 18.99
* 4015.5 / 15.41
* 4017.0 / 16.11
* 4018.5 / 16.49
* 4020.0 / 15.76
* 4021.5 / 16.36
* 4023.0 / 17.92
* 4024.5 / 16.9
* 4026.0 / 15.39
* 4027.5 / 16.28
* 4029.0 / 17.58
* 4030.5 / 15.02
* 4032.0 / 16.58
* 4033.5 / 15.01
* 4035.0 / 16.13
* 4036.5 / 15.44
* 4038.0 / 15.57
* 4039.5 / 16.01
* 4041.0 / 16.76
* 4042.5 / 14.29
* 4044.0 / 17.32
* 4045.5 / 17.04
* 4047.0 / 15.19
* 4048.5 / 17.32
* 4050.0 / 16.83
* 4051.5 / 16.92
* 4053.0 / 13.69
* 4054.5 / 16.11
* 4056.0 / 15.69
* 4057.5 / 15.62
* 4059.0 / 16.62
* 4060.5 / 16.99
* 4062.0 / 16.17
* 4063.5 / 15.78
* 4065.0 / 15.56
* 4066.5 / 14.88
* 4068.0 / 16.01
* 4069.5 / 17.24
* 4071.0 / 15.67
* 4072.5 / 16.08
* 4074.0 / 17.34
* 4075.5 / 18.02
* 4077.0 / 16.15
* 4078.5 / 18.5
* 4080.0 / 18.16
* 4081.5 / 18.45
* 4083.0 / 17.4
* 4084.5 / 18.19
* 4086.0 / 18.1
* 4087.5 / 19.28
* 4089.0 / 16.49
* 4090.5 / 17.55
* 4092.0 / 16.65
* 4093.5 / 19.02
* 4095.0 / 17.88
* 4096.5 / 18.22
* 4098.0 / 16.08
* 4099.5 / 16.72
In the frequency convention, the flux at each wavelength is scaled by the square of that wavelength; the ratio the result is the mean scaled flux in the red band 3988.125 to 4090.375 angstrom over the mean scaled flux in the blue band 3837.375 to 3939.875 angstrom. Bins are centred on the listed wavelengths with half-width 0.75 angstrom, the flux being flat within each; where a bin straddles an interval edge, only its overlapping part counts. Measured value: 1.03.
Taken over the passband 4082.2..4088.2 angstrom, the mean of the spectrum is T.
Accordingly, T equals 18.2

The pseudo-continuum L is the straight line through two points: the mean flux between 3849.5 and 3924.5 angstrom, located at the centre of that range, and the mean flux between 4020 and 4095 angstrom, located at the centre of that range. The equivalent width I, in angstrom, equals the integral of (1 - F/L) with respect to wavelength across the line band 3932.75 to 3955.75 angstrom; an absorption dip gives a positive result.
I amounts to 1.8 angstrom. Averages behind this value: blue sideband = 18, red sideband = 16.6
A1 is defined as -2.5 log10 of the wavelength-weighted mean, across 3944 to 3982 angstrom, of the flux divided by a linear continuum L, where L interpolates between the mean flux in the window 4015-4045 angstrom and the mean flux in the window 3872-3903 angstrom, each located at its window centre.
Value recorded 0.02 mag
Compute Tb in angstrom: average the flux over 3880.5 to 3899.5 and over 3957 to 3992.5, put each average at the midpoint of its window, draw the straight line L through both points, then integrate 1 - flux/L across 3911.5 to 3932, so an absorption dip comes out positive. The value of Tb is 1.2 angstrom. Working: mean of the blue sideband 17.3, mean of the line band 16.1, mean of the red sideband 16.6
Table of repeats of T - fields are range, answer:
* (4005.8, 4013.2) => 17.4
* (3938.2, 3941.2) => 15.7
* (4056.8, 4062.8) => 16.4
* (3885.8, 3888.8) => 17.8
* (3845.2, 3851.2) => 17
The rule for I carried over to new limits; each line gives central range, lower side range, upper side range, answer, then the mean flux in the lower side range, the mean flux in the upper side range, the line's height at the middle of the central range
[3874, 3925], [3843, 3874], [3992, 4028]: 2.38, 18.8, 16.7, 18.2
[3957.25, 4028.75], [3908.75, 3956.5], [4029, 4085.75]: -1.73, 16.2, 16.4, 16.3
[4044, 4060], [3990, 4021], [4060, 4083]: 0.55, 16.7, 16.8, 16.7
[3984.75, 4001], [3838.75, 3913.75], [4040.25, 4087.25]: 0.55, 18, 16.6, 17.1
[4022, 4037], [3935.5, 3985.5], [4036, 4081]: 0.08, 16.4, 16.3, 16.3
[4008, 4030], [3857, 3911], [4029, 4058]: -0.52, 18.5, 16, 16.4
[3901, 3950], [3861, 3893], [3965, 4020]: 5.48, 19.3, 16.8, 18.3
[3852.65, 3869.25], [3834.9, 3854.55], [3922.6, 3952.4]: -3.53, 16.3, 15.7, 16.2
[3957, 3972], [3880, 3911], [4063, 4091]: 0.89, 17.3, 17.1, 17.2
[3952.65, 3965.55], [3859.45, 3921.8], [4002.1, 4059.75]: 1.02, 18.3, 16.4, 17.4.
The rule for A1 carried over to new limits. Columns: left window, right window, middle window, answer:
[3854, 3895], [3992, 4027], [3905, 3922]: 0.08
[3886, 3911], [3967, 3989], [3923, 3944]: 0.15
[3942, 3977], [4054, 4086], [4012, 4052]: 0.02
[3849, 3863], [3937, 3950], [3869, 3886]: -0.13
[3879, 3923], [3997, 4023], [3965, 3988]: 0.02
